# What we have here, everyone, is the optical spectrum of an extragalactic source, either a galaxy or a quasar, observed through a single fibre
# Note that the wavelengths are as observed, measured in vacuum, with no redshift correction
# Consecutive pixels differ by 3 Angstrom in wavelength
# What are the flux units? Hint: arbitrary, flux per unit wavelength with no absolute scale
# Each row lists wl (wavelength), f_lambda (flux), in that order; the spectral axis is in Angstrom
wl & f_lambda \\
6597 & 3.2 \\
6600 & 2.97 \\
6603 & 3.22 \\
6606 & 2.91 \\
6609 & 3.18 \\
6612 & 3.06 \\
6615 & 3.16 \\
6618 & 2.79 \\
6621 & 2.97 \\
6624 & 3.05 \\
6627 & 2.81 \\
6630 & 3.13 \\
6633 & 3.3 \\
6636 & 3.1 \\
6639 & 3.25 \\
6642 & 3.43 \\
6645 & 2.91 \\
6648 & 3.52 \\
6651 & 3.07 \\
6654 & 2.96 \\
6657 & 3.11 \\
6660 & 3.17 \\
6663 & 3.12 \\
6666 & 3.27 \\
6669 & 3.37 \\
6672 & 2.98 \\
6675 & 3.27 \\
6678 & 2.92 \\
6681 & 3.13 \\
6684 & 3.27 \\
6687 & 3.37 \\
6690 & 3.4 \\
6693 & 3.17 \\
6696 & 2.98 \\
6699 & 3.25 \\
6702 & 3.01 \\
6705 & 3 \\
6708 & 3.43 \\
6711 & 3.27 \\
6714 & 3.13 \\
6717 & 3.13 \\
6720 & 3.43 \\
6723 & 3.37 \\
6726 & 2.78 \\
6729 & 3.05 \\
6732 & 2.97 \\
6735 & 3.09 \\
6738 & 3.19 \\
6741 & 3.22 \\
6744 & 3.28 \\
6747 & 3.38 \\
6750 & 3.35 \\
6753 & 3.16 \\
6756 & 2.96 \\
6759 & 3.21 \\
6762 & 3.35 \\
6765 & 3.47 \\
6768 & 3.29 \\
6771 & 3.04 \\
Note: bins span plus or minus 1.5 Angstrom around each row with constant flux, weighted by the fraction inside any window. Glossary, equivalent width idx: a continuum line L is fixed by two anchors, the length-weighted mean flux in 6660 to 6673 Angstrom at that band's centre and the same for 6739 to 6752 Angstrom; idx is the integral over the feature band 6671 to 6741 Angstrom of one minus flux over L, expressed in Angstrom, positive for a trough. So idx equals 1.84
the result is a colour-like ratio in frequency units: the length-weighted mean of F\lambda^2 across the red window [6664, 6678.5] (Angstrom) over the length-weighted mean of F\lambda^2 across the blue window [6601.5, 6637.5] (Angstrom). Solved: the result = 1.1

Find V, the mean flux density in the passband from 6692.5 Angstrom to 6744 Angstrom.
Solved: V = 3.15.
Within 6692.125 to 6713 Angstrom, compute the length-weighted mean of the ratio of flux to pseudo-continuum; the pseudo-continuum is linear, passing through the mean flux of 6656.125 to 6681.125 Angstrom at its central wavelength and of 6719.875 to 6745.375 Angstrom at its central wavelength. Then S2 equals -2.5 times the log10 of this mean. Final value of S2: -0.005 mag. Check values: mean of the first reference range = 3.15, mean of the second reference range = 3.14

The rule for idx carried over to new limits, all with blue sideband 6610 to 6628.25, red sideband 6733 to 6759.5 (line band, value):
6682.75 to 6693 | -0.7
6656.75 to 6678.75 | -0.7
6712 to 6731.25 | 0.1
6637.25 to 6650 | -1.0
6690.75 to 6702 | -0.1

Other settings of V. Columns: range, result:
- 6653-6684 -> 3.14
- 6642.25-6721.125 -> 3.18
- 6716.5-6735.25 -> 3.12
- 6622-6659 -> 3.13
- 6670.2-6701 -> 3.17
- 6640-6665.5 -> 3.17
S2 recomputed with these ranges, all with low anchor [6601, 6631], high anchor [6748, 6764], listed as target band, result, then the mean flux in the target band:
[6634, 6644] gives -0.06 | 3.24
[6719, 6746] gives 0.01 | 3.15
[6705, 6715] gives -0.03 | 3.24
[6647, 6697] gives -0.03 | 3.18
